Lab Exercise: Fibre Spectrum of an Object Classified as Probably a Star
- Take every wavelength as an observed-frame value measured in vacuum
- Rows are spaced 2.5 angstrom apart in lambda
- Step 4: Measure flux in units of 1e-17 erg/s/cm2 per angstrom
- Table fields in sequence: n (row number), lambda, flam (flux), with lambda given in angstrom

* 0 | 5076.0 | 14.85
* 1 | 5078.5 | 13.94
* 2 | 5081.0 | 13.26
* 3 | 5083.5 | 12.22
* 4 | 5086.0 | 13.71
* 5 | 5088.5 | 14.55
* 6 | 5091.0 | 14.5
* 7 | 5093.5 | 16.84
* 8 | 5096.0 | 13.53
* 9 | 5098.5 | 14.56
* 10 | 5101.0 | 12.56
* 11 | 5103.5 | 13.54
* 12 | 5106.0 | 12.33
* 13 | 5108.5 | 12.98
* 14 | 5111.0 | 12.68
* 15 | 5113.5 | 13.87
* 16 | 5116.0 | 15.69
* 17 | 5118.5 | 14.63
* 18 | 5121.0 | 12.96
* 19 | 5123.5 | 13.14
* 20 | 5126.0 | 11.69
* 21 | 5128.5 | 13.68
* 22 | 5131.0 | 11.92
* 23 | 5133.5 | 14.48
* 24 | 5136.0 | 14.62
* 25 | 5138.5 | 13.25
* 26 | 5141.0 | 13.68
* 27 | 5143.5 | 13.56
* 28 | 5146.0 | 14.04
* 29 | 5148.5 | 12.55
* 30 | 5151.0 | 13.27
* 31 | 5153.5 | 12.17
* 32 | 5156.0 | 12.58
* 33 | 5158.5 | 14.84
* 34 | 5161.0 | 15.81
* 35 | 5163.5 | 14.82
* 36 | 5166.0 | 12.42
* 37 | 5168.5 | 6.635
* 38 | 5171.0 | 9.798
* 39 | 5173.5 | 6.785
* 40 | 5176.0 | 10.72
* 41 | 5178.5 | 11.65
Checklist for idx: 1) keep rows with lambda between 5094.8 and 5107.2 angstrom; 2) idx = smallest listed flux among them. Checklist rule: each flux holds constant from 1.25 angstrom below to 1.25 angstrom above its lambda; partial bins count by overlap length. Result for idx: 12.33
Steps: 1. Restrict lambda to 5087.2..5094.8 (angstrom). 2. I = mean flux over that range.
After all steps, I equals 15.3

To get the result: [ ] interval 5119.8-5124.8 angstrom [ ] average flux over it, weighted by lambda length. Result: 13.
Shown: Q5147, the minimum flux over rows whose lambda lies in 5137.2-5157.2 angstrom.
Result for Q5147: 12.17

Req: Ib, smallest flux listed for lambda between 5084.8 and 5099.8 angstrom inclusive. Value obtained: 13.53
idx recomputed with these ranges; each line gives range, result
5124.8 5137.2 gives 11.69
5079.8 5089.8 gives 12.22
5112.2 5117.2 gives 13.87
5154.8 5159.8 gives 12.58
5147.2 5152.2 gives 12.55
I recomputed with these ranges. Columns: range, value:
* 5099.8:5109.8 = 12.9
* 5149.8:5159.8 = 13.2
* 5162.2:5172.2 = 10.9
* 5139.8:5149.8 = 13.5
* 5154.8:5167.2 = 14.1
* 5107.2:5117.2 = 13.8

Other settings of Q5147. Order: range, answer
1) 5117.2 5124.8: 12.96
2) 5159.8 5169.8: 6.635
